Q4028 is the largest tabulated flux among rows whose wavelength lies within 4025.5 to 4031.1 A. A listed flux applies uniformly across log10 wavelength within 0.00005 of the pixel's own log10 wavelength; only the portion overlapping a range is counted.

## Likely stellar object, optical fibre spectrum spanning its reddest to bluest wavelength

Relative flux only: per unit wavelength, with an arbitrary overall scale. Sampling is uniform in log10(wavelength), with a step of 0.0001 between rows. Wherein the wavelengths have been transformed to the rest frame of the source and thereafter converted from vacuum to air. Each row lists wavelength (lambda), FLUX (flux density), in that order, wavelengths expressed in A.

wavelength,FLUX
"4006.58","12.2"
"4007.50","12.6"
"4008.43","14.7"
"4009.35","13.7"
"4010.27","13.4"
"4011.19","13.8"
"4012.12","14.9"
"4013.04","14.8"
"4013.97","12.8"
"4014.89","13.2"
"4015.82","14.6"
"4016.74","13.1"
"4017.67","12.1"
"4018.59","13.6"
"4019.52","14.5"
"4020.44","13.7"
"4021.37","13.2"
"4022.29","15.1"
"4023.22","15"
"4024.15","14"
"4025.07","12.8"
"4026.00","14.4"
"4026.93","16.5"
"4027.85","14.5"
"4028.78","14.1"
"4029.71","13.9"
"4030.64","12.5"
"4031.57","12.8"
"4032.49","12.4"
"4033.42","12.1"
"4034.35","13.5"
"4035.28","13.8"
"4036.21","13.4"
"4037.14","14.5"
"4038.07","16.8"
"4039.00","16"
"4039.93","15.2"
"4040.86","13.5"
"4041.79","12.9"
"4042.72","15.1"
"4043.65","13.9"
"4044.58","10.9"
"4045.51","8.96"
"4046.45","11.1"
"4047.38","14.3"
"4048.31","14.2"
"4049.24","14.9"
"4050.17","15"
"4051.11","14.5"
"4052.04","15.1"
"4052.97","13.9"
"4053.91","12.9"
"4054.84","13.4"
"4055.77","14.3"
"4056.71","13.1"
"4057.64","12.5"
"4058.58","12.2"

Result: 16.5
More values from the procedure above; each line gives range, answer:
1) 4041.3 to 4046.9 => 15.1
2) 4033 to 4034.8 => 13.5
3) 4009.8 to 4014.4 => 14.9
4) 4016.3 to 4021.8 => 14.5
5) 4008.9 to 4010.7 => 13.7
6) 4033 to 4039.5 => 16.8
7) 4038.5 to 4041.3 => 16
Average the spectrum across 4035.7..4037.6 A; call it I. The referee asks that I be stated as 13.9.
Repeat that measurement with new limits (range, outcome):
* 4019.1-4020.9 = 14.1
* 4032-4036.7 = 13.1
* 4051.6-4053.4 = 14.5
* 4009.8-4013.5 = 14.2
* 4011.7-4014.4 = 14.2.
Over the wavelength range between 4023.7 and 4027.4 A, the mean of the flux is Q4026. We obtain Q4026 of 14.5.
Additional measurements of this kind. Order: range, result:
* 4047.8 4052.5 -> 14.7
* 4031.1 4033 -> 12.6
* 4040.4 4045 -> 13.3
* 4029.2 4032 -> 13.1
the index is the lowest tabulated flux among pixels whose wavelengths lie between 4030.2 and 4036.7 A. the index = 12.1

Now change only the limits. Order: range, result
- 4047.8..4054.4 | 12.9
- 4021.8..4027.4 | 12.8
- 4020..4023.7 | 13.2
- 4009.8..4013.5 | 13.4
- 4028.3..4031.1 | 12.5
